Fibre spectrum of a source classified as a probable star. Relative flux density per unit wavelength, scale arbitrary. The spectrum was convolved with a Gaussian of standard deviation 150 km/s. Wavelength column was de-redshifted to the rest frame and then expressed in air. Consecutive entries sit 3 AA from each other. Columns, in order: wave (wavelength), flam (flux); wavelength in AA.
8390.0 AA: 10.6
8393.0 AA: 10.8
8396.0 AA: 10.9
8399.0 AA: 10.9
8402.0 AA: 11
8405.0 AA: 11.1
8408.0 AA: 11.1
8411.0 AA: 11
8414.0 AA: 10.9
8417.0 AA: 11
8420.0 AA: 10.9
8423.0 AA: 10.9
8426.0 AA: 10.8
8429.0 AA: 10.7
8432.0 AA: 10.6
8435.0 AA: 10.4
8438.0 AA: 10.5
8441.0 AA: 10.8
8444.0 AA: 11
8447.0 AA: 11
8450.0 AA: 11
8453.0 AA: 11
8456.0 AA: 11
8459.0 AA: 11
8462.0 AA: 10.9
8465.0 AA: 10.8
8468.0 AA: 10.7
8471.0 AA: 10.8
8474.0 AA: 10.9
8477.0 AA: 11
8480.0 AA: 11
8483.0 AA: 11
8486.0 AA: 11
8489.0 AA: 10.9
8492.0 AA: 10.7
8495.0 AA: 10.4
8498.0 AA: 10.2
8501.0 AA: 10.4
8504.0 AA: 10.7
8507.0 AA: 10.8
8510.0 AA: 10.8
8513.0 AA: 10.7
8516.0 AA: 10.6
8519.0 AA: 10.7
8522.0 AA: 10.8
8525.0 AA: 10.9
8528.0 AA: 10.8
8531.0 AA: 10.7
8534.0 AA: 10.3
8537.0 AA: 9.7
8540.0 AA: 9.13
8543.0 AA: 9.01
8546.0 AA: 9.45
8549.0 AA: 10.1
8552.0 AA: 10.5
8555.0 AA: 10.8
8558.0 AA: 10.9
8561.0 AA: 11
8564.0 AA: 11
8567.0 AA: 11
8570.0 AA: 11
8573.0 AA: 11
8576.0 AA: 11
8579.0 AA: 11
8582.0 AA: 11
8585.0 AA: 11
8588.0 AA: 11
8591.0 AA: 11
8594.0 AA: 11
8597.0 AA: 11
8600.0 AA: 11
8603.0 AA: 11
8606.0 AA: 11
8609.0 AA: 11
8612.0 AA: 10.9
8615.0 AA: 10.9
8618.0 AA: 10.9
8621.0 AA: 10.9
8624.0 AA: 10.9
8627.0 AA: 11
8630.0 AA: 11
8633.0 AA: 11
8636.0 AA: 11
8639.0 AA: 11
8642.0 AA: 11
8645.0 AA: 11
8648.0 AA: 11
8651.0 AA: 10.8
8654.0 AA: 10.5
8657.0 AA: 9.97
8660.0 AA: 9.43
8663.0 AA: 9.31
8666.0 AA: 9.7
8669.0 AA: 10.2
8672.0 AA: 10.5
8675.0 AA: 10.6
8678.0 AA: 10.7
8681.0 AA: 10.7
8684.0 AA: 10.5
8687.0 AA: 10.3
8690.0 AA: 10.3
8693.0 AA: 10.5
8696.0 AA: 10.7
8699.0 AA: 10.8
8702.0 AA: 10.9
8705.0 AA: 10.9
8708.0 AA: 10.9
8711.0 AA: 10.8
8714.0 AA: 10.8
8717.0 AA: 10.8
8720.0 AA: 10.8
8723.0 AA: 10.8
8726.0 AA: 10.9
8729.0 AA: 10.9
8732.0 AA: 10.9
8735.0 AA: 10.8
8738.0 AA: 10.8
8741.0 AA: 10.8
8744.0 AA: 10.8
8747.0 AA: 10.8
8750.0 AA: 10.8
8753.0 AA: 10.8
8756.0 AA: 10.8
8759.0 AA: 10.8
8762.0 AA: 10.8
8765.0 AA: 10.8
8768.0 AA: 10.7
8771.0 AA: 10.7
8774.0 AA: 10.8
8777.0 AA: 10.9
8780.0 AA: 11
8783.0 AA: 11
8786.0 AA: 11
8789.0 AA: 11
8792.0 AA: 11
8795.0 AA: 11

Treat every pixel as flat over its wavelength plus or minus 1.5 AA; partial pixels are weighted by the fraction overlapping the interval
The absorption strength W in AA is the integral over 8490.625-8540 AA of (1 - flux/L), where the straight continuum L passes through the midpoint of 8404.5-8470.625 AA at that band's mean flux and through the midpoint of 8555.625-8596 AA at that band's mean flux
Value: 1.8 AA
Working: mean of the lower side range 10.9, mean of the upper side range 11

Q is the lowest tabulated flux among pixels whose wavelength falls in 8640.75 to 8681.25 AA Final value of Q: 9.31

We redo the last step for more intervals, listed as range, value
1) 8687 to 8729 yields 10.3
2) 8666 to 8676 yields 9.7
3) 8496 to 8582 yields 9.01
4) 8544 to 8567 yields 9.45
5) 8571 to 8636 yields 10.9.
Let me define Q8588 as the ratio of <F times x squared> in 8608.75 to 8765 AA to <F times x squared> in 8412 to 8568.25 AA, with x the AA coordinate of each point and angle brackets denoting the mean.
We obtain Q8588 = 1.05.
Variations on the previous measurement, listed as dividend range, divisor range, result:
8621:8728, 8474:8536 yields 1.03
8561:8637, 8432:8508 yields 1.05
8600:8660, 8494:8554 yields 1.08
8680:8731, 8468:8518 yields 1.05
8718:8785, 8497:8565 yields 1.09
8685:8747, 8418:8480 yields 1.06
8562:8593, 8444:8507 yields 1.04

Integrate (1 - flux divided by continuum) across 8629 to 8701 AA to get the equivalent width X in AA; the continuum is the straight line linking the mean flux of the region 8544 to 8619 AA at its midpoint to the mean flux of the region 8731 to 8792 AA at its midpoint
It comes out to 2.2 AA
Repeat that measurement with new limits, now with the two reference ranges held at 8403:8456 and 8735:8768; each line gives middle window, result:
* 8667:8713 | 0.8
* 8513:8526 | 0.1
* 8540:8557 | 1.4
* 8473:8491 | -0.2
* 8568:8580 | -0.2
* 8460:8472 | 0.1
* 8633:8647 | -0.2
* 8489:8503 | 0.5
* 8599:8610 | -0.2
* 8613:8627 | -0.1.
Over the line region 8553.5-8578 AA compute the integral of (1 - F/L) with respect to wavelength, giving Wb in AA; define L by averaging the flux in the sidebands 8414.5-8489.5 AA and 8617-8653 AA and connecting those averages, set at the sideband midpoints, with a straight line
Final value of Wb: -0.1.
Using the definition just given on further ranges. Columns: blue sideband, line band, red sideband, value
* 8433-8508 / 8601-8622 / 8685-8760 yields -0.3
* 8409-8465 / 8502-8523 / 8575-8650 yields 0.4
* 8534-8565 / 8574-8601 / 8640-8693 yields -2.0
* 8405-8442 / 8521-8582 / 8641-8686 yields 0.4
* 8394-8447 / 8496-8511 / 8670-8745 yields 0.3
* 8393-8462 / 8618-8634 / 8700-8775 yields -0.2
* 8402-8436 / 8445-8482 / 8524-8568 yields -0.8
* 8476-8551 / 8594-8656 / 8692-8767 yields -1.7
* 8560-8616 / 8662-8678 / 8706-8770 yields 1.1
